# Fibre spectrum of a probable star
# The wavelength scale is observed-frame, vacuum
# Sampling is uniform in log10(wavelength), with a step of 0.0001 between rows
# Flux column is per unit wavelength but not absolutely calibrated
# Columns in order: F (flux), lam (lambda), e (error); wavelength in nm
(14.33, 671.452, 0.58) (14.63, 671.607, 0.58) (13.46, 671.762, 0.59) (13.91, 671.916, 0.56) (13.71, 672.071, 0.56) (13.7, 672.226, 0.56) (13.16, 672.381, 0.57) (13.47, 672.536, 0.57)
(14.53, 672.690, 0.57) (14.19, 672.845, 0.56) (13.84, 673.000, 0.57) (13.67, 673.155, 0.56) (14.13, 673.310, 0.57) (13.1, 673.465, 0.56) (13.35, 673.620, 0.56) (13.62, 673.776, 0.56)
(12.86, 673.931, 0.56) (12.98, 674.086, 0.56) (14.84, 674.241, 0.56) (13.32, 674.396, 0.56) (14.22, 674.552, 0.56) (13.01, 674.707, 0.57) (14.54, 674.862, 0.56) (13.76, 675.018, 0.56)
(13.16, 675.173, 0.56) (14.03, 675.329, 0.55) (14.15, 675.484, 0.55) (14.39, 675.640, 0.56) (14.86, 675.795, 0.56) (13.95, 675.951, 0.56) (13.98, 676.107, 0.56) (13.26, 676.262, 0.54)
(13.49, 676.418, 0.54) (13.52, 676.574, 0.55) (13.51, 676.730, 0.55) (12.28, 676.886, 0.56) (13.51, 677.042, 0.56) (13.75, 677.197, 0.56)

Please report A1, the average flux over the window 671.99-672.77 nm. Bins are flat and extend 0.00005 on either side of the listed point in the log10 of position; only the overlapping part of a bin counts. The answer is 13.7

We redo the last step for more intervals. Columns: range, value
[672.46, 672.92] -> 14.1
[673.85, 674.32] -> 13.6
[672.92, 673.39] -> 13.9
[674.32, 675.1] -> 13.8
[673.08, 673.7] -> 13.5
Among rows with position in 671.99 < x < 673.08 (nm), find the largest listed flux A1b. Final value 14.53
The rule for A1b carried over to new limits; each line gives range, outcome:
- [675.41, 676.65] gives 14.86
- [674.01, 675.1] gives 14.84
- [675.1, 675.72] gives 14.39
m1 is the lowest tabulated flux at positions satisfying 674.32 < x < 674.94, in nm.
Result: 13.01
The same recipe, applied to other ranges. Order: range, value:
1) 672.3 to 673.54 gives 13.1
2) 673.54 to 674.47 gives 12.86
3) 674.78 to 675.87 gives 13.16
